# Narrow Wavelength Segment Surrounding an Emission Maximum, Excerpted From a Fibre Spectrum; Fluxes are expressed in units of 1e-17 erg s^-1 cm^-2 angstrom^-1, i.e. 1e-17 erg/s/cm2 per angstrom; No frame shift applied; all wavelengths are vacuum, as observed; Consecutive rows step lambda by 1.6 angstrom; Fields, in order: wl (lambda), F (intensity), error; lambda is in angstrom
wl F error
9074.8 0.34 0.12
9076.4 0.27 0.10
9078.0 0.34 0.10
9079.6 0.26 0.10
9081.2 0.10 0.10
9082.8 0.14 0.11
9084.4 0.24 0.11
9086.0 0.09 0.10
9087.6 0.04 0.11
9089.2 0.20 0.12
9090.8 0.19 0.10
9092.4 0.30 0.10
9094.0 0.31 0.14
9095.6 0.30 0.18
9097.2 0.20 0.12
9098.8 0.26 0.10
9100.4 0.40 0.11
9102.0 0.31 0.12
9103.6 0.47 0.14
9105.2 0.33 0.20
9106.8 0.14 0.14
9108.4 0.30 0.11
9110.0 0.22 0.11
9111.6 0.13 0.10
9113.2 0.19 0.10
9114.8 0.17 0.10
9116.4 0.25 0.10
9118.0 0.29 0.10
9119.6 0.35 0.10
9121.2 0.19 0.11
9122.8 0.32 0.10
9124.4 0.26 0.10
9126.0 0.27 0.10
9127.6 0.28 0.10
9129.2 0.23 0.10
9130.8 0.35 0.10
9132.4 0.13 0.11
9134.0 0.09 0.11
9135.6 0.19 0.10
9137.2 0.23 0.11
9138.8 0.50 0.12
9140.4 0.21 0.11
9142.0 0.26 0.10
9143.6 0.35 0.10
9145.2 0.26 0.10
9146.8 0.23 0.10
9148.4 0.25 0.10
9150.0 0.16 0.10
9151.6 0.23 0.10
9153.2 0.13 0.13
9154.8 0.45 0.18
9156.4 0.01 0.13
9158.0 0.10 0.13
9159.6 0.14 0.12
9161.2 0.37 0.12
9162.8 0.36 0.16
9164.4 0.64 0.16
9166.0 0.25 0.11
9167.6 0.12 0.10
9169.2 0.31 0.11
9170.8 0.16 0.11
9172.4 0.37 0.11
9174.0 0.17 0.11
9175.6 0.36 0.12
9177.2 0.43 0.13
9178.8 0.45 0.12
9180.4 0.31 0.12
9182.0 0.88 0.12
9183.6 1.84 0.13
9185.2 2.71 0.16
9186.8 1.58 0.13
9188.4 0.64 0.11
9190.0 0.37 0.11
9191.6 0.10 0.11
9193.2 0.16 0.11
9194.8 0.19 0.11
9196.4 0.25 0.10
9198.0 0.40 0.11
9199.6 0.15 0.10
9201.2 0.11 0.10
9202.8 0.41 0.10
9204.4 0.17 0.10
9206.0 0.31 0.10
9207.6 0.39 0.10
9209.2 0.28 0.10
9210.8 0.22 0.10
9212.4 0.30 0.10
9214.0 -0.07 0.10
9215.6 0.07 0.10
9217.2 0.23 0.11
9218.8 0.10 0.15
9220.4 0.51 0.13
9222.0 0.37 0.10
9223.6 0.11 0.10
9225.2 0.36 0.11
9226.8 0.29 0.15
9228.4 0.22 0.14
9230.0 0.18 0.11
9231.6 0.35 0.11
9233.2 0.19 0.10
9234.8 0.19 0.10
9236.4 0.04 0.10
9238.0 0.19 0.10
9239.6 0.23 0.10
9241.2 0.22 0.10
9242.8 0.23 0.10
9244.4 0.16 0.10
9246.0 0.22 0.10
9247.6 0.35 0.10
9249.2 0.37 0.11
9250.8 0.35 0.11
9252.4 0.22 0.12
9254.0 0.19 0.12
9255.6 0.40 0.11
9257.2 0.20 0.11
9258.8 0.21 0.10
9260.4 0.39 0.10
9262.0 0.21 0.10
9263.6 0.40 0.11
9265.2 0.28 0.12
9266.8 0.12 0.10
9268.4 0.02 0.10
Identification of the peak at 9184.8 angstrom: H-beta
